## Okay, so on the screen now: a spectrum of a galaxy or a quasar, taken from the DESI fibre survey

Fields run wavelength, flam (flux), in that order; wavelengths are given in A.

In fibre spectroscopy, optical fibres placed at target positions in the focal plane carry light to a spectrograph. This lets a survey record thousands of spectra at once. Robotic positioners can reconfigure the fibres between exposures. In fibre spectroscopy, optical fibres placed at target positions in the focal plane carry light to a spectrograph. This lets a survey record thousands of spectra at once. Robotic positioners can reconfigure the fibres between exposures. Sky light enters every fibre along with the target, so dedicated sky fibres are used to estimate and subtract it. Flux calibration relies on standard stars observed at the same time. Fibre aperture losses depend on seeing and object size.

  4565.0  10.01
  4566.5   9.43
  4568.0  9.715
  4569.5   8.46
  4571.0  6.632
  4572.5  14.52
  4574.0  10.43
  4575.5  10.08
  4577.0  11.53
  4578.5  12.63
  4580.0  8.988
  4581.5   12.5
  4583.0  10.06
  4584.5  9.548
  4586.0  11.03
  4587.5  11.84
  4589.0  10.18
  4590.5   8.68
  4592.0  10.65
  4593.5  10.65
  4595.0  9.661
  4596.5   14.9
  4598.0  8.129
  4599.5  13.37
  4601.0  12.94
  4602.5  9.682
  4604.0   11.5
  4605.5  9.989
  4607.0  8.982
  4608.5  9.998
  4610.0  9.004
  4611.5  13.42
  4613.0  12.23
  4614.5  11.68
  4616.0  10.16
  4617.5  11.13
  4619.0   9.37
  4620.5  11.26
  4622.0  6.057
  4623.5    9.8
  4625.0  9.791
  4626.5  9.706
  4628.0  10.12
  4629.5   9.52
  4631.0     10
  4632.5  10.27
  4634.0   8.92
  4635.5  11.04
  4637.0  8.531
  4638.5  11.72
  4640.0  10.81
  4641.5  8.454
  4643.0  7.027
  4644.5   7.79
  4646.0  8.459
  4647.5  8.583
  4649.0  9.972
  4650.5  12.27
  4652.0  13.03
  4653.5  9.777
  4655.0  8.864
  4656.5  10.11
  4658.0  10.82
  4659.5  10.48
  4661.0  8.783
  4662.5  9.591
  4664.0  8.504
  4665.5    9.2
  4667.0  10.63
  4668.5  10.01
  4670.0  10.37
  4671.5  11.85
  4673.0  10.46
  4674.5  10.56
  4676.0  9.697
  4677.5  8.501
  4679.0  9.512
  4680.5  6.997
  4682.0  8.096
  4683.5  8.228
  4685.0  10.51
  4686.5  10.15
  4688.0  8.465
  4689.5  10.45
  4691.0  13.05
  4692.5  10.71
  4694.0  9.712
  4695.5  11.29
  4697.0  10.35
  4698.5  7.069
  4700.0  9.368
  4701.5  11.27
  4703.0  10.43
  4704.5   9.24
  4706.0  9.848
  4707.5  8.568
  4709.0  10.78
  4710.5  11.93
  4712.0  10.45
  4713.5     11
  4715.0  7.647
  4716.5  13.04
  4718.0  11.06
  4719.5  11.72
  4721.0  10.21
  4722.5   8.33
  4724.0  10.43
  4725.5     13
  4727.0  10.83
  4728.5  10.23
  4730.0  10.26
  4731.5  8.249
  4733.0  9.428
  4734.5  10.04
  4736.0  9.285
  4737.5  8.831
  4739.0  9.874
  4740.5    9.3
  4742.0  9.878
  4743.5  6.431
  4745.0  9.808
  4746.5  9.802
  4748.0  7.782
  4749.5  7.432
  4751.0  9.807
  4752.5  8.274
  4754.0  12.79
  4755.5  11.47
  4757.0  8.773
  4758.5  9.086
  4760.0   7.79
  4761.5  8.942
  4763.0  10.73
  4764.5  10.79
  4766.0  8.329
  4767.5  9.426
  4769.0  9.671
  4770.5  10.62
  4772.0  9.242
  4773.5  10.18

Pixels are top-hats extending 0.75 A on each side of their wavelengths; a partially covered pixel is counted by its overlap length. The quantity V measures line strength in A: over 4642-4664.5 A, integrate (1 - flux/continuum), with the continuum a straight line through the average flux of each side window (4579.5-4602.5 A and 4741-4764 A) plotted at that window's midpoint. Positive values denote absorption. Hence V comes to 1.40 A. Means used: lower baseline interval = 10.9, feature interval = 9.6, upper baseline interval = 9.27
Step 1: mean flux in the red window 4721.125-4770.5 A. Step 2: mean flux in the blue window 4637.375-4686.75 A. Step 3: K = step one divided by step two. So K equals 1.0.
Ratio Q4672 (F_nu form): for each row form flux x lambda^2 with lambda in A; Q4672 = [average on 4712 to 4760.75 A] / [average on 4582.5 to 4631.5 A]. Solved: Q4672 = 0.99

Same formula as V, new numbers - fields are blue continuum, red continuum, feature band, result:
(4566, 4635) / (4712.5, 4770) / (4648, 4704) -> 0.5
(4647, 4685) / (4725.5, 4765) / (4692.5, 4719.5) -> -1.6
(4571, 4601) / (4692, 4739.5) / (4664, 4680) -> 0.7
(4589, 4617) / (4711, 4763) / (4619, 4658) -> 3.2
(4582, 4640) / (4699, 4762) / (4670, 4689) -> 1.1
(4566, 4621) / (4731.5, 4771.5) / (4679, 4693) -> 0.4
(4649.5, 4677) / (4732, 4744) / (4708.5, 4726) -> -2.4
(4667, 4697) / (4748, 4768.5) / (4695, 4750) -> -0.9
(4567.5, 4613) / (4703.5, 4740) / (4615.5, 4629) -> 1.1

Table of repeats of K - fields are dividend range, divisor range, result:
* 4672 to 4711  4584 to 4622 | 0.92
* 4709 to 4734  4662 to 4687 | 1.10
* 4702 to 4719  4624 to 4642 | 1.05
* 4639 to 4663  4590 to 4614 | 0.89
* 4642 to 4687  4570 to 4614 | 0.89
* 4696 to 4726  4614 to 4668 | 1.05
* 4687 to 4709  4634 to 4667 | 1.03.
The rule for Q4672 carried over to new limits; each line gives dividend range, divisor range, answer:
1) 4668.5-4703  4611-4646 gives 1.02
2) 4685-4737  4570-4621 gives 1.00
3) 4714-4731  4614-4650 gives 1.15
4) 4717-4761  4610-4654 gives 1.01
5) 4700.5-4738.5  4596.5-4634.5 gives 1.03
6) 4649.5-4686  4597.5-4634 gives 0.98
